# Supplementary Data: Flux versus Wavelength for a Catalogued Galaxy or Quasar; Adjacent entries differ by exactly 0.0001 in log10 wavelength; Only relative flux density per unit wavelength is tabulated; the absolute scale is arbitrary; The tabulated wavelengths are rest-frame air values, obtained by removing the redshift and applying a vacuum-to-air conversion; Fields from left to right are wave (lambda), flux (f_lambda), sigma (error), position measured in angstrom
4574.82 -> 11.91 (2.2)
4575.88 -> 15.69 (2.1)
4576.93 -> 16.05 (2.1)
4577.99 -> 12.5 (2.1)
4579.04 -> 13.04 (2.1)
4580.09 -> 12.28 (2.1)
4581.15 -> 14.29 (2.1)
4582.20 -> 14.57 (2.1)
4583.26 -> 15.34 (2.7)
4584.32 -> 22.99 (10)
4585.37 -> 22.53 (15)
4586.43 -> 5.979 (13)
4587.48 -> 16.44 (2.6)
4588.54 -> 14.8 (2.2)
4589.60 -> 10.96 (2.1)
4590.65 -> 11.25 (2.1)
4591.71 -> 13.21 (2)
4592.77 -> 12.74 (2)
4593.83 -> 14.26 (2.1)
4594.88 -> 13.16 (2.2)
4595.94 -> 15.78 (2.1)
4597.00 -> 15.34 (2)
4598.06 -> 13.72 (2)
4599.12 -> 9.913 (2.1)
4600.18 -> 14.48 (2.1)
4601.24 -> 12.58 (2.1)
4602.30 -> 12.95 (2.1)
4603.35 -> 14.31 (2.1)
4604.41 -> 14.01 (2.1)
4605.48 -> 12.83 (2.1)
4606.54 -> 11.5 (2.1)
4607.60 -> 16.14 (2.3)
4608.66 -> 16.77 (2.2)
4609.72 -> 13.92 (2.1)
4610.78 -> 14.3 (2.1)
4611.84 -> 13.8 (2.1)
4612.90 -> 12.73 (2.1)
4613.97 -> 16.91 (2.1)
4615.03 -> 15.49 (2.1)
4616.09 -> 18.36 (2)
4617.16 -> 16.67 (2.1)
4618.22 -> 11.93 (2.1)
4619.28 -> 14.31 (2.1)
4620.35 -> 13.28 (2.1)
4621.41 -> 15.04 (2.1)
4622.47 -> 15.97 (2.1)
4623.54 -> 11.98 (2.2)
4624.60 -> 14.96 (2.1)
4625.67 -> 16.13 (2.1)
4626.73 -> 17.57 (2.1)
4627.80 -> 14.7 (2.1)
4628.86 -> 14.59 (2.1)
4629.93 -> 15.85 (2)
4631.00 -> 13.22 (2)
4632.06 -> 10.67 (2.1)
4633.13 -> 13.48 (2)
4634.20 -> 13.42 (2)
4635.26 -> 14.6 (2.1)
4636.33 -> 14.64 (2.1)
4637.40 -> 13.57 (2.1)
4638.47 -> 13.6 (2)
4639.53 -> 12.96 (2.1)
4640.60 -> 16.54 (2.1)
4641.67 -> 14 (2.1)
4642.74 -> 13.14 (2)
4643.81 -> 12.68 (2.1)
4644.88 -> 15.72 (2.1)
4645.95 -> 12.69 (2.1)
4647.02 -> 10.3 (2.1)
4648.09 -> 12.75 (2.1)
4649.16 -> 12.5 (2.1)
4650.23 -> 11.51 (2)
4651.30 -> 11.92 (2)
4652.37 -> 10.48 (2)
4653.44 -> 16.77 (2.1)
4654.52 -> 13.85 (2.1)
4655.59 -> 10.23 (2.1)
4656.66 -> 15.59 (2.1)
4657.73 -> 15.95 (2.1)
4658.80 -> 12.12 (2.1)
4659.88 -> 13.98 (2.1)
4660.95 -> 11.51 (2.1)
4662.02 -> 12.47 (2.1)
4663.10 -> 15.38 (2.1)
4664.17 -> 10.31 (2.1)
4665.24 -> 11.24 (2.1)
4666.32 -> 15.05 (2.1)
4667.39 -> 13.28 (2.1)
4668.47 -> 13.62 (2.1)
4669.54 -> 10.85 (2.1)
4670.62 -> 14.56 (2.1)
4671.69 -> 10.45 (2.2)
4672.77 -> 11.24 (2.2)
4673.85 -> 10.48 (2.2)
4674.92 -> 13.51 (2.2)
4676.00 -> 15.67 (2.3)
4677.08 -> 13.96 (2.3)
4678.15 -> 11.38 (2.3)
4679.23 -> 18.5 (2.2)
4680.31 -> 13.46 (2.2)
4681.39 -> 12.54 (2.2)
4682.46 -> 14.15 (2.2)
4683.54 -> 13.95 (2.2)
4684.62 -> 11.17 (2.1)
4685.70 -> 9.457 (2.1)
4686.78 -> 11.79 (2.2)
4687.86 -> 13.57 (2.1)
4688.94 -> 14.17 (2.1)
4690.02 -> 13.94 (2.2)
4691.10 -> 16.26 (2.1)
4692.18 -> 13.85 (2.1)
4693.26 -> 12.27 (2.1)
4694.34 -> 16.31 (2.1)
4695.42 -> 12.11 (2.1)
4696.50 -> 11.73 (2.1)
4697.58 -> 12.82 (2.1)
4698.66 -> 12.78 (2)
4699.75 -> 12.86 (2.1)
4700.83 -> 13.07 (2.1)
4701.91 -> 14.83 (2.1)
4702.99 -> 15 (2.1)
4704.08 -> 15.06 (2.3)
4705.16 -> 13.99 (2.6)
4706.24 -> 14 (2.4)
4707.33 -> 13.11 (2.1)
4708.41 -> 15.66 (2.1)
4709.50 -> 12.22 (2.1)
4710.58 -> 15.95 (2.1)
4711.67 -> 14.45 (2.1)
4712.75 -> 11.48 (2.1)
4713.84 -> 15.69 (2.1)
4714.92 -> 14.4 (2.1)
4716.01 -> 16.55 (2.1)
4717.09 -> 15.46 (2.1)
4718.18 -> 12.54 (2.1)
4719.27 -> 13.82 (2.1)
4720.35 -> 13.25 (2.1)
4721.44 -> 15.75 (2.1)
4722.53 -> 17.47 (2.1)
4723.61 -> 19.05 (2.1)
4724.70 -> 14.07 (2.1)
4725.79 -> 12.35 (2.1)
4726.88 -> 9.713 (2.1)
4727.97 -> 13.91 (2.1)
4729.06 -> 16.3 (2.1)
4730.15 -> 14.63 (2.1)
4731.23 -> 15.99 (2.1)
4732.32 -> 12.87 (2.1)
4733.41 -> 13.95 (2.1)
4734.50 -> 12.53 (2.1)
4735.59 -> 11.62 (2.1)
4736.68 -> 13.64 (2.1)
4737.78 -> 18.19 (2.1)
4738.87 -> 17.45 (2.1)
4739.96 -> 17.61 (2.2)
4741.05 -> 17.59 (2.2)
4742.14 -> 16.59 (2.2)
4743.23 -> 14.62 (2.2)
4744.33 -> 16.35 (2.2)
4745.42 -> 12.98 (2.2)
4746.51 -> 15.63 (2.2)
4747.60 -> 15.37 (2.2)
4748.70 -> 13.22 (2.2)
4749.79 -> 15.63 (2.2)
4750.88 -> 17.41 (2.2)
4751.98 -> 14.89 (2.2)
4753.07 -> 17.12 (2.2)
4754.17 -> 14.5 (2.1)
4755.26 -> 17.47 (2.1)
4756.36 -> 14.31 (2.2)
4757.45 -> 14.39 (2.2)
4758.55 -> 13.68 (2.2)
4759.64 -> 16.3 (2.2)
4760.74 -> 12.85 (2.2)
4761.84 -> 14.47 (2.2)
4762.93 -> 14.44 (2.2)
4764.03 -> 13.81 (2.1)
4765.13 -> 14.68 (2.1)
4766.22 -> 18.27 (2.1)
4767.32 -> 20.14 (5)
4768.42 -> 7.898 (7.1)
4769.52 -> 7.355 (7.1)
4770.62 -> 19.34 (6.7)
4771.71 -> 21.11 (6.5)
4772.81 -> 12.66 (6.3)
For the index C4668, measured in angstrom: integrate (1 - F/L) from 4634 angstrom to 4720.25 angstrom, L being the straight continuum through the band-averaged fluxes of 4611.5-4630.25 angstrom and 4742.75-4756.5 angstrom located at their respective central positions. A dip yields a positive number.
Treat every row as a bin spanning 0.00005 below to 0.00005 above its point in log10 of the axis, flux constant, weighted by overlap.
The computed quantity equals 9.8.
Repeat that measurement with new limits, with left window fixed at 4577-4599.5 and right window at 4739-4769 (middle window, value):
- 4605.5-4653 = 1.3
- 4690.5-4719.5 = 1.8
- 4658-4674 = 2.3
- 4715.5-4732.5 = 0.5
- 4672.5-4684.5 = 1.0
